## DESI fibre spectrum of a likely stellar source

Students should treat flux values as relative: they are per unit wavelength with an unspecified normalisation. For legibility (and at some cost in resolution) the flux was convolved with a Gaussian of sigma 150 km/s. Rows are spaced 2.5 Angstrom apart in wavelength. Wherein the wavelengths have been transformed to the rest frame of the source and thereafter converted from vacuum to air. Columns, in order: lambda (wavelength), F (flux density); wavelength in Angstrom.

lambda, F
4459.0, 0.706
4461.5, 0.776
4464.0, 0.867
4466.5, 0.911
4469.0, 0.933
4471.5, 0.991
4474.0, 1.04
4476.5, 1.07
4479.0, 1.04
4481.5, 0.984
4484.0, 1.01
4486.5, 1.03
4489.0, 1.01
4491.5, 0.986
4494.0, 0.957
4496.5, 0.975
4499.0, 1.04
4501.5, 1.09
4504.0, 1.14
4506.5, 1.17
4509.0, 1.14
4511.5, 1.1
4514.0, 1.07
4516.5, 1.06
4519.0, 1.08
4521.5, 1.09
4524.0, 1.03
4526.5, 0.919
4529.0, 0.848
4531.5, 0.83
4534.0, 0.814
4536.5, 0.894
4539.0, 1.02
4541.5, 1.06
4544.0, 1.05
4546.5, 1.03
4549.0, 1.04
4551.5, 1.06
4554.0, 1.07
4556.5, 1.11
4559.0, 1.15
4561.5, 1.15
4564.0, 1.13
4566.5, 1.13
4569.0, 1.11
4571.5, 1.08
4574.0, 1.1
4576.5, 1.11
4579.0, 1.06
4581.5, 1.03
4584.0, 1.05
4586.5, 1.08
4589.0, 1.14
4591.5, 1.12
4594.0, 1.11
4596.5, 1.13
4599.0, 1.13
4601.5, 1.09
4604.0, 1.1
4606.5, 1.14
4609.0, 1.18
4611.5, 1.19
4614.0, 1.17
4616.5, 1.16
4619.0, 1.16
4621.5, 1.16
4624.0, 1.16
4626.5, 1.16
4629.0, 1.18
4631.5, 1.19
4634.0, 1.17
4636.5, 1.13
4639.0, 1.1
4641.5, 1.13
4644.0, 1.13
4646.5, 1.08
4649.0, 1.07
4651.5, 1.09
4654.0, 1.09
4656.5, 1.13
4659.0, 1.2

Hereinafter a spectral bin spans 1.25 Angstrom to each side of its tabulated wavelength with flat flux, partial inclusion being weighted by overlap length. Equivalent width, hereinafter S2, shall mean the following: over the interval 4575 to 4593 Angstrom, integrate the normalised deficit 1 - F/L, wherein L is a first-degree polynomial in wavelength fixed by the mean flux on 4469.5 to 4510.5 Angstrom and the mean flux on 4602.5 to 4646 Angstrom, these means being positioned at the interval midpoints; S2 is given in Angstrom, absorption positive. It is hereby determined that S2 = 0.54 Angstrom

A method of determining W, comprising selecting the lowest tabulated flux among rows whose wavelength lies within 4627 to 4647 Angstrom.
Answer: 1.08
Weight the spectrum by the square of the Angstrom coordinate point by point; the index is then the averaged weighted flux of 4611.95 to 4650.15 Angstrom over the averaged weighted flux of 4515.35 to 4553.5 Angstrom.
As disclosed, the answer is 1.21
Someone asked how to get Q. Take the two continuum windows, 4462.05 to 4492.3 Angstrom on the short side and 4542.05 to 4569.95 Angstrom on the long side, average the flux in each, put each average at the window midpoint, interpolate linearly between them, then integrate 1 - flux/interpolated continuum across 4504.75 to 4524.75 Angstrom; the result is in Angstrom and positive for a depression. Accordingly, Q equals -1.15 Angstrom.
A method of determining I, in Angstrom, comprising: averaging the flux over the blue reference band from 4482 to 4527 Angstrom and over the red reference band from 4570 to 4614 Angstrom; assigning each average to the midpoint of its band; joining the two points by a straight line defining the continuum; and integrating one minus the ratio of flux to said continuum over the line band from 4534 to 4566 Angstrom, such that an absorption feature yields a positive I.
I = 0.8 Angstrom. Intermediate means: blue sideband 1.05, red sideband 1.11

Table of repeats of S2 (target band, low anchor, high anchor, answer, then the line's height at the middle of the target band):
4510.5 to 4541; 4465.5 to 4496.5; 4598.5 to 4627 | 2.0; 1.05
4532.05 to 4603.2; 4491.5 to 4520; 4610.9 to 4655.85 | 2.1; 1.1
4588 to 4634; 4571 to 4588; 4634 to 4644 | -2.0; 1.1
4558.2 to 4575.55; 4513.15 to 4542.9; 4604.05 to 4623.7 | -1.0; 1.06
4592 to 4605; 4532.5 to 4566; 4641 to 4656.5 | -0.5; 1.07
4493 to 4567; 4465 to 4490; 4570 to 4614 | 0.7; 1.05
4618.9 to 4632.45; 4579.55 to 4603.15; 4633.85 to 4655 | -0.8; 1.1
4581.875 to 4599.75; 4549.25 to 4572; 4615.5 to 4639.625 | 0.4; 1.13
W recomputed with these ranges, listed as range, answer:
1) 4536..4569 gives 0.894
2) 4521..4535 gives 0.814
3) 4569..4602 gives 1.03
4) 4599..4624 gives 1.09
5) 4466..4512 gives 0.911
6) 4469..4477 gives 0.933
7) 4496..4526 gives 0.975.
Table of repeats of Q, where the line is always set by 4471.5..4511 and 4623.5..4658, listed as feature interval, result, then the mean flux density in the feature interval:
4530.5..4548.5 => 1.85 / 0.962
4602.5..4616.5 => -0.55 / 1.16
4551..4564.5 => -0.39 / 1.11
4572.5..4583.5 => 0.20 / 1.07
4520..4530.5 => 0.92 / 0.971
